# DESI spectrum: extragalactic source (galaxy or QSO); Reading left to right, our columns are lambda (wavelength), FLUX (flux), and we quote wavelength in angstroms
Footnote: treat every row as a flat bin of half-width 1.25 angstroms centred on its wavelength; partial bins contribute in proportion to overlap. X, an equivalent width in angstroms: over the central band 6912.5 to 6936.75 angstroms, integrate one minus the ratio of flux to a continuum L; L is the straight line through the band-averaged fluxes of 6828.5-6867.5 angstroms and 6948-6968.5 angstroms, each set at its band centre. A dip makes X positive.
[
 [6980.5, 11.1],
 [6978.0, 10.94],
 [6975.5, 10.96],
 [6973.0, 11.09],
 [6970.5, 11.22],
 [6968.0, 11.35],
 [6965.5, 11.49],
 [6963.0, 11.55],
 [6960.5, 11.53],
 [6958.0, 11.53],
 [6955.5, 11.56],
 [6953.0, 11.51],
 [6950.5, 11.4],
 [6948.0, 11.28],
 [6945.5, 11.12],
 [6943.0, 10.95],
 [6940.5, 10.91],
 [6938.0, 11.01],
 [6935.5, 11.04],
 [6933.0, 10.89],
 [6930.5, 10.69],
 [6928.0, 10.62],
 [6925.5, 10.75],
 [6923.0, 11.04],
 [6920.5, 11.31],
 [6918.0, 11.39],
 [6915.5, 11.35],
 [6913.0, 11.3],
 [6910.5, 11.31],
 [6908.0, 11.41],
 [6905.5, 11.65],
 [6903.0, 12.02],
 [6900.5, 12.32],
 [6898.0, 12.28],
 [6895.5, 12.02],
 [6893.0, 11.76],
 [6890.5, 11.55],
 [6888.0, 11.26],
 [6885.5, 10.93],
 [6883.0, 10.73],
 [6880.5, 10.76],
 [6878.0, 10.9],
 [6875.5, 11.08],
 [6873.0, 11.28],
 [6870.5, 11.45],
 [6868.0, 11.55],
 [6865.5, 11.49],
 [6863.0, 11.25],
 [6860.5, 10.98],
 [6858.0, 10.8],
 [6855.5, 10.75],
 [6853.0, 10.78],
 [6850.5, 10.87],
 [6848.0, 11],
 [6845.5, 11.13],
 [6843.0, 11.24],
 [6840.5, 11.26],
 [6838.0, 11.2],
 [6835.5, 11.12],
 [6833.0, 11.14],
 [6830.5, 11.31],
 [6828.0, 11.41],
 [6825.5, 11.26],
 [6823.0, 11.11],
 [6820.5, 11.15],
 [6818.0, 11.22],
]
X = 0.7 angstroms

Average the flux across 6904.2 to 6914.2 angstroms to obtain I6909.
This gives 11.4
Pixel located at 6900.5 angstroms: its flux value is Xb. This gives 12.32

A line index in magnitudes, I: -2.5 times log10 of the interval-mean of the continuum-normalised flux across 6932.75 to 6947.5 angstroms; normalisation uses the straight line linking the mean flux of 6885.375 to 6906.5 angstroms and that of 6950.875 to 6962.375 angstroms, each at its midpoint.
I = 0.057 mag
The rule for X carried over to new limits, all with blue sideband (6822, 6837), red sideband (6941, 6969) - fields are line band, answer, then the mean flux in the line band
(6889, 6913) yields -1.00 angstroms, 11.8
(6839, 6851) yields 0.14 angstroms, 11.1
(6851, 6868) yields 0.33 angstroms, 11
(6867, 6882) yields 0.16 angstroms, 11.2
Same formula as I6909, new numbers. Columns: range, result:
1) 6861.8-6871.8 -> 11.4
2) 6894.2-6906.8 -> 12.1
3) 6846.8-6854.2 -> 10.9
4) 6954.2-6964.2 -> 11.5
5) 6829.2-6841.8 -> 11.2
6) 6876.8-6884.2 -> 10.8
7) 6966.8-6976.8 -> 11.2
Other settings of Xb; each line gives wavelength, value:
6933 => 10.89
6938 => 11.01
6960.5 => 11.53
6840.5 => 11.26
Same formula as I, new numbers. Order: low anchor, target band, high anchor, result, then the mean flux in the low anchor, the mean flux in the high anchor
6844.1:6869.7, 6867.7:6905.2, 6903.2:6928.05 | -0.03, 11.1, 11.3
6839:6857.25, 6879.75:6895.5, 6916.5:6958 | -0.02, 11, 11.1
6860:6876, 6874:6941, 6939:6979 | 0.00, 11.3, 11.3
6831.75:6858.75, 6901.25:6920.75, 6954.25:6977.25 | -0.03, 11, 11.4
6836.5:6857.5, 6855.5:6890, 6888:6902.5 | 0.04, 11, 11.9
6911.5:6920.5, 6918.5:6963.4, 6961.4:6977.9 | 0.02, 11.3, 11.3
